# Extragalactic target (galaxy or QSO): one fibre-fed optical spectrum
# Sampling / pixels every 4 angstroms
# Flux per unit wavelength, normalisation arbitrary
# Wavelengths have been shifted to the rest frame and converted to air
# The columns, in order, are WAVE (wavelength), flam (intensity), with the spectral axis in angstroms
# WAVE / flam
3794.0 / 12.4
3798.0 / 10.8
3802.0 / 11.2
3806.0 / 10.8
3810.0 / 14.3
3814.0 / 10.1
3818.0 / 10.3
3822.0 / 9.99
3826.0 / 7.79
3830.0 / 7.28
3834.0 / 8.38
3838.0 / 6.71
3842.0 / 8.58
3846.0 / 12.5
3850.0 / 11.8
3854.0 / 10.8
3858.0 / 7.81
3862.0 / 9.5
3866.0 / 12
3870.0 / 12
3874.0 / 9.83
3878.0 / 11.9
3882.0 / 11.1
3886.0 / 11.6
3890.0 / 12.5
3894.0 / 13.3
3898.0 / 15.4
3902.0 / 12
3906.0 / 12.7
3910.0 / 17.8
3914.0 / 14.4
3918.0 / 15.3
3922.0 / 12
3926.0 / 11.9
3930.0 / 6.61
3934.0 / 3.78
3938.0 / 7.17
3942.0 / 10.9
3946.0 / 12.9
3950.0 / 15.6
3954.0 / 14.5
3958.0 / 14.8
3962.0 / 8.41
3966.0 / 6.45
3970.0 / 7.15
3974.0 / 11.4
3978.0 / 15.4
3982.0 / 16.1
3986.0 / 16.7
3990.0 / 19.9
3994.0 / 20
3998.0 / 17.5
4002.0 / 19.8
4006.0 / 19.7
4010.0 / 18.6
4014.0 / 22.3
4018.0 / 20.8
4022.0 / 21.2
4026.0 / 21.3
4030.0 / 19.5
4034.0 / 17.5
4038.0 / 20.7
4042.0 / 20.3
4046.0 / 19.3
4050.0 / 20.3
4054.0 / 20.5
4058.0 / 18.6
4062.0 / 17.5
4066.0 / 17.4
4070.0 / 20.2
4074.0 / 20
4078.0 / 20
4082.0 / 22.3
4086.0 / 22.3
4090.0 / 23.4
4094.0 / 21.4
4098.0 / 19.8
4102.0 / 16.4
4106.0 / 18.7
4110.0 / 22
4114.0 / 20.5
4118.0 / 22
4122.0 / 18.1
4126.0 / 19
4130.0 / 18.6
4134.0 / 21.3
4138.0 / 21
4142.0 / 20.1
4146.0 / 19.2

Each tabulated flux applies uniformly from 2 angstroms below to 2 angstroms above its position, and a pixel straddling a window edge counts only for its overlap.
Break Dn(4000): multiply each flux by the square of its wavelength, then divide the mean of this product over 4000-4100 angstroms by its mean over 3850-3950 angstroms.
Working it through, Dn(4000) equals 1.88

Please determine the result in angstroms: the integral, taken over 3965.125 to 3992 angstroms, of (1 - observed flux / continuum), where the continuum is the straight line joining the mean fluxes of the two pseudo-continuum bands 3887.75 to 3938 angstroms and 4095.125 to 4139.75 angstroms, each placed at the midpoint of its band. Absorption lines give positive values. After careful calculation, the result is 1.96 angstroms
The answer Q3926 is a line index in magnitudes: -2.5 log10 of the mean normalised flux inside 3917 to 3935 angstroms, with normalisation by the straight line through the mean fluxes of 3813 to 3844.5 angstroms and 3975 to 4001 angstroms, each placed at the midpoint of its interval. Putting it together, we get 0.36 mag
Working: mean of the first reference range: 8.66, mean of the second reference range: 17.4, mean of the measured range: 9.96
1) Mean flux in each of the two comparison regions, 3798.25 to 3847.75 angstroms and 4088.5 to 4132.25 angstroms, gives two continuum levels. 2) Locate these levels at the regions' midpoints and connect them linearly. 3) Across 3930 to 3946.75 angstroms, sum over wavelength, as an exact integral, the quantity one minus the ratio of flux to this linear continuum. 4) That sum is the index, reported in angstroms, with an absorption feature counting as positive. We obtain 7.0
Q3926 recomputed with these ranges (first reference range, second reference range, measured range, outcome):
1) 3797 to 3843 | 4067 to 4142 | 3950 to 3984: 0.26 mag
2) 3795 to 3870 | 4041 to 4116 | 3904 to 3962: 0.17 mag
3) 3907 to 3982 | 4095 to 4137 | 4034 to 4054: -0.22 mag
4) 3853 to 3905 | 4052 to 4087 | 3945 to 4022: 0.02 mag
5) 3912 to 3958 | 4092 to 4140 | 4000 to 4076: -0.22 mag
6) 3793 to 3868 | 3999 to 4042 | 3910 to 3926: 0.04 mag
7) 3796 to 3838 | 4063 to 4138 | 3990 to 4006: -0.17 mag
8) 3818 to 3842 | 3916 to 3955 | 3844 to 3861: -0.20 mag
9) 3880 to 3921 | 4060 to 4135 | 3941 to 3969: 0.28 mag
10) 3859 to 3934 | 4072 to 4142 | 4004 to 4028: -0.23 mag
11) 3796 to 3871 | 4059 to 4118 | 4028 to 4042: -0.08 mag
